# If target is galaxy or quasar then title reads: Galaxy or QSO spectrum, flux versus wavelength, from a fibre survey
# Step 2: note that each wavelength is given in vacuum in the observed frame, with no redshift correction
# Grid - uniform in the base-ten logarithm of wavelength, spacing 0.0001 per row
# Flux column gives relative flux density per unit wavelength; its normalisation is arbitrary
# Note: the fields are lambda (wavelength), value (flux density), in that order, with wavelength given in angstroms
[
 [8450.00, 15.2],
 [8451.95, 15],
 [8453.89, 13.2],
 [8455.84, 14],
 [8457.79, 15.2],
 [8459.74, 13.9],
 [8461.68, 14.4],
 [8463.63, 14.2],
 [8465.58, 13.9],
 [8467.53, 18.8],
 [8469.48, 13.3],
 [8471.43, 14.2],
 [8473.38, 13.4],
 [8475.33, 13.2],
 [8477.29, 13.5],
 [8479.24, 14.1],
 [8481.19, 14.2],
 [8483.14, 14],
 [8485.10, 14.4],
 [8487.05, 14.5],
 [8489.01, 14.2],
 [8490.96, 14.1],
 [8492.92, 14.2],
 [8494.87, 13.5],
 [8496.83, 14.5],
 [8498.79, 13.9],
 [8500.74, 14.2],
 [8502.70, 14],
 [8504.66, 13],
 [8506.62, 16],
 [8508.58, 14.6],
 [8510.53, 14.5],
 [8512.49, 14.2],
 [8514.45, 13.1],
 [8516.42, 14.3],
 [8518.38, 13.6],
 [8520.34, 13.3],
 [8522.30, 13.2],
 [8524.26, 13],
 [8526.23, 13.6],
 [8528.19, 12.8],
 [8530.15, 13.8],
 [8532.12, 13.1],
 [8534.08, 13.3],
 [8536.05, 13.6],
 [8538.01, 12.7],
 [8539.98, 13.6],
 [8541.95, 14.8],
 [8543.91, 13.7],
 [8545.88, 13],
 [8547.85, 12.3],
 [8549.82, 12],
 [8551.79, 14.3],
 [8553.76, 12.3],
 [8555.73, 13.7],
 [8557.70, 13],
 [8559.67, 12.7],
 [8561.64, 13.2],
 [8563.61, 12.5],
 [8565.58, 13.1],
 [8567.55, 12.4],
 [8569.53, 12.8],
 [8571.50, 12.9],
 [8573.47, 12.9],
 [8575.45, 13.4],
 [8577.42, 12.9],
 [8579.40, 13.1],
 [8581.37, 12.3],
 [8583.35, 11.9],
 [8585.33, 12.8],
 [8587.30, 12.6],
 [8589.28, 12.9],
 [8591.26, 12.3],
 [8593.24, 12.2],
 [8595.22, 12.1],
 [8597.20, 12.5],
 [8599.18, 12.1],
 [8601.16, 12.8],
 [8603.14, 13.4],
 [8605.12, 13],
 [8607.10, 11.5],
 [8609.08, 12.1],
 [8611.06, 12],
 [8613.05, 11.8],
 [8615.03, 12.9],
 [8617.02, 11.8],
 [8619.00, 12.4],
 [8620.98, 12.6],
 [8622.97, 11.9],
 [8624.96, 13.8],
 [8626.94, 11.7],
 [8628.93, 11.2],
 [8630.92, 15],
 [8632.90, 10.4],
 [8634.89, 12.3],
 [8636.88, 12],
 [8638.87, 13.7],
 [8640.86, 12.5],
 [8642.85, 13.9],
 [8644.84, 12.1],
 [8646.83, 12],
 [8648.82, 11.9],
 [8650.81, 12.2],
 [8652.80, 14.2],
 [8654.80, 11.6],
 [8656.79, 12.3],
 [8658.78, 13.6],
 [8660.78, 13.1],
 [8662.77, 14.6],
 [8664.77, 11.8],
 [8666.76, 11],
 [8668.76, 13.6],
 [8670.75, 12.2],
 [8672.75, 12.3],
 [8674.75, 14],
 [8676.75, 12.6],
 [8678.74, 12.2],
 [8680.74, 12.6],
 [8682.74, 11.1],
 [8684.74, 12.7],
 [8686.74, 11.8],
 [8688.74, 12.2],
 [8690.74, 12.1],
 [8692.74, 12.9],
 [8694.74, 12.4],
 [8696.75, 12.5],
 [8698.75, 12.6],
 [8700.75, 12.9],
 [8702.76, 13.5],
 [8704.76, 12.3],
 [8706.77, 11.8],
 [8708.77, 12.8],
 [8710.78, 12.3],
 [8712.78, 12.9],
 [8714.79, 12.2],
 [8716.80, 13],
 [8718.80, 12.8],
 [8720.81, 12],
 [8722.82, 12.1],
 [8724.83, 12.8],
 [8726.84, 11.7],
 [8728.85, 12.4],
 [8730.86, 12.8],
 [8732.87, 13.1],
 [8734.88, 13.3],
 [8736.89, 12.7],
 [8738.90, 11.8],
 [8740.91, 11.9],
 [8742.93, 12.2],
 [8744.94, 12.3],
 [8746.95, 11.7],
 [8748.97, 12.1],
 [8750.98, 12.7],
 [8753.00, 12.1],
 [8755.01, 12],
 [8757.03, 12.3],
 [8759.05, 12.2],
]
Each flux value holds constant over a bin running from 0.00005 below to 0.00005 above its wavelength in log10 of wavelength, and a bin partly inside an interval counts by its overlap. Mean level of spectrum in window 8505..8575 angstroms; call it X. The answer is 13.4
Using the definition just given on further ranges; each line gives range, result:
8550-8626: 12.6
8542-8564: 13.1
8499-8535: 13.8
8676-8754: 12.4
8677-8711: 12.4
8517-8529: 13.3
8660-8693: 12.5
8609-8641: 12.4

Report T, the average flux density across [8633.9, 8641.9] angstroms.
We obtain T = 12.6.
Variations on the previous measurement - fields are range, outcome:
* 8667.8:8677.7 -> 12.9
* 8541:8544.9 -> 14.3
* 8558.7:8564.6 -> 12.8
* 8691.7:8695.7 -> 12.7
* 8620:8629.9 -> 12.2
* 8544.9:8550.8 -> 12.4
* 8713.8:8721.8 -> 12.5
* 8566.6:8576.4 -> 12.9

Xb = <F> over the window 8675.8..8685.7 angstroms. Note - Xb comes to 12.2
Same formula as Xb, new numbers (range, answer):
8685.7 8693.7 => 12.3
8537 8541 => 13.2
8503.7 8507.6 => 14.5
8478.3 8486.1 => 14.2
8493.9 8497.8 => 14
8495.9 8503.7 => 14.1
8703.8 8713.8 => 12.4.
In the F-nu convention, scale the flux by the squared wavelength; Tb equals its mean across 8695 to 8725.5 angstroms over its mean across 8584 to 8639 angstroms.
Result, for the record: 1.04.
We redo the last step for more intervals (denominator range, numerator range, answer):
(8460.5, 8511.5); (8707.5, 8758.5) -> 0.92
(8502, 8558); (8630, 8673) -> 0.96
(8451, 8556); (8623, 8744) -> 0.94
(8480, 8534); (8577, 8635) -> 0.91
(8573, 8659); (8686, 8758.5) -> 1.02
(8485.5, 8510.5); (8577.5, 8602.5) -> 0.90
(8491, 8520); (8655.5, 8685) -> 0.93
